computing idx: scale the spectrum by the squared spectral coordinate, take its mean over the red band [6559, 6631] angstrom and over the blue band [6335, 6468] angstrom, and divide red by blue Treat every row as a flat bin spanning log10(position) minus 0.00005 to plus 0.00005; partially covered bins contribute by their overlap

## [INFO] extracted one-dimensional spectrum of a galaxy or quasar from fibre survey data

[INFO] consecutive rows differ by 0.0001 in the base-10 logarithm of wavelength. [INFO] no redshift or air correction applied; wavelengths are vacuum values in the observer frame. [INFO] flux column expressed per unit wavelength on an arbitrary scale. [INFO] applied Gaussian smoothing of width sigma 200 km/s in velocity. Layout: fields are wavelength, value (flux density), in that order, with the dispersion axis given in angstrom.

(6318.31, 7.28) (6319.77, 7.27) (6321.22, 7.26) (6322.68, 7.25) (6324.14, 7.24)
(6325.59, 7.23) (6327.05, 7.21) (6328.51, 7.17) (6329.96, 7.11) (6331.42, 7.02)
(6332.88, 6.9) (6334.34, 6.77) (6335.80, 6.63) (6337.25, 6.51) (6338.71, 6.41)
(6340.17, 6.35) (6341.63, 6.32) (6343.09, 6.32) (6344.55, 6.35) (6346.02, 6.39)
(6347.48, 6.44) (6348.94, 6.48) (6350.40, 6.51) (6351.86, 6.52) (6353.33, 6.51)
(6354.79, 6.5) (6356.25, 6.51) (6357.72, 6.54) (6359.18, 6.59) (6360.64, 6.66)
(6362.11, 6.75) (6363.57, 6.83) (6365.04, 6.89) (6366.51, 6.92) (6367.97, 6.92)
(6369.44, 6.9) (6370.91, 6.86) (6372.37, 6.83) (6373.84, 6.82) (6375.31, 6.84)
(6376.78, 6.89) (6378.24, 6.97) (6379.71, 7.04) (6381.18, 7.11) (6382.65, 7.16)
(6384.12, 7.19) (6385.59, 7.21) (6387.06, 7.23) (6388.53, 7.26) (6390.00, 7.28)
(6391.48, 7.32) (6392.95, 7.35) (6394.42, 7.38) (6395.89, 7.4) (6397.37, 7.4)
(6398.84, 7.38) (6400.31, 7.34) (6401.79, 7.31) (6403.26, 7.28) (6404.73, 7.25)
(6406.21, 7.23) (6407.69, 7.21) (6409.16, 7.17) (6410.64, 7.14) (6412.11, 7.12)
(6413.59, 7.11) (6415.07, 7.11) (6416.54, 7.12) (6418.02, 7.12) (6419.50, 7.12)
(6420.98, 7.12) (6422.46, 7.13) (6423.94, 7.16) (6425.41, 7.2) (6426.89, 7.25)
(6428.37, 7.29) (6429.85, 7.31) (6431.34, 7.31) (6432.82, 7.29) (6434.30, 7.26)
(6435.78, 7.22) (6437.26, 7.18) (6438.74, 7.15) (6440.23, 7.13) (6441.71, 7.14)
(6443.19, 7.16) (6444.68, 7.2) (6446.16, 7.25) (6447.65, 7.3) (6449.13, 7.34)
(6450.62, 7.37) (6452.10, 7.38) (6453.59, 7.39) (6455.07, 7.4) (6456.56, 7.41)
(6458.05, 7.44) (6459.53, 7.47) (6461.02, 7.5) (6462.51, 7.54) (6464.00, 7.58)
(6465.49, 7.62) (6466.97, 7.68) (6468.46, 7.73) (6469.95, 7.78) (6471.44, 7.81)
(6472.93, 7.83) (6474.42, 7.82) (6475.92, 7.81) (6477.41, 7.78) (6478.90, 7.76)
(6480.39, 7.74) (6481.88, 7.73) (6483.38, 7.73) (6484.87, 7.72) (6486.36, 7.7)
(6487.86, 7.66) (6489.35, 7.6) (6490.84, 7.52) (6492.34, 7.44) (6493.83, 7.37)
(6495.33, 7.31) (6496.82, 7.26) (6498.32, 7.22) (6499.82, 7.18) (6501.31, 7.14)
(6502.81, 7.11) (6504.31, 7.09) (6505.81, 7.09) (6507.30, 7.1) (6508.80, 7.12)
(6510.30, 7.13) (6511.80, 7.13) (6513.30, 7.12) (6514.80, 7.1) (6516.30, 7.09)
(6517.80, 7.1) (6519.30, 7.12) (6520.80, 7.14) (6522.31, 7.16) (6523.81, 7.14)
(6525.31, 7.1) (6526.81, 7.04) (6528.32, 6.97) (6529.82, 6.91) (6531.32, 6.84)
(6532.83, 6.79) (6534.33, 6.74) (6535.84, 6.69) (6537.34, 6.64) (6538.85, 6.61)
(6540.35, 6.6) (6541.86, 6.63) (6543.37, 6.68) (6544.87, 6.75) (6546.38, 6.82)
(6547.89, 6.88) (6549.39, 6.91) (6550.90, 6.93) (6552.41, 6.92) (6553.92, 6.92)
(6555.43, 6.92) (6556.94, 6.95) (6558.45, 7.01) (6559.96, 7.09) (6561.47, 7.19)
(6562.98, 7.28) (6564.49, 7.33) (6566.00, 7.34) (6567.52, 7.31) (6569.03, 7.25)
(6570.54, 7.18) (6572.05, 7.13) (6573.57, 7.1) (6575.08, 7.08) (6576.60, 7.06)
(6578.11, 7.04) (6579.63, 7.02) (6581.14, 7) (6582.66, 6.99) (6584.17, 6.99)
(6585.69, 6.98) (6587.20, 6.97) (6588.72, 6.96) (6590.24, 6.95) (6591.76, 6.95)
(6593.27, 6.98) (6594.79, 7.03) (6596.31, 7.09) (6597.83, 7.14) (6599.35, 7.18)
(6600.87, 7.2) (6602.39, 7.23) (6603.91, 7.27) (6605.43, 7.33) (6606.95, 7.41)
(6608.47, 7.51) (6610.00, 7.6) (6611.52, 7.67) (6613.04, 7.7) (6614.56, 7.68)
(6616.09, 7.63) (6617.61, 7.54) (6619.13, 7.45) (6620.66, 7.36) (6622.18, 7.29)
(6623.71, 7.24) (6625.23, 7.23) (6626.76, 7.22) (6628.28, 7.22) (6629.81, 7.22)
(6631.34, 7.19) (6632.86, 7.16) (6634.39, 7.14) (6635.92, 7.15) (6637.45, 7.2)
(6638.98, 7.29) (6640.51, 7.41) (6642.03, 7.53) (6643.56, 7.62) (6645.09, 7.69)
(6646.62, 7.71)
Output 1.1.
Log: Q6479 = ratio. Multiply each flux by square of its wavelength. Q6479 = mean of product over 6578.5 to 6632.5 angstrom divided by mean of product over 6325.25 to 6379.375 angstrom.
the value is 1.17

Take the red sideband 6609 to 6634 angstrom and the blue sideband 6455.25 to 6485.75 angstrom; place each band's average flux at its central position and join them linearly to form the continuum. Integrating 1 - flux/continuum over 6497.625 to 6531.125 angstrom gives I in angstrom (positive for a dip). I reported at 2.16 angstrom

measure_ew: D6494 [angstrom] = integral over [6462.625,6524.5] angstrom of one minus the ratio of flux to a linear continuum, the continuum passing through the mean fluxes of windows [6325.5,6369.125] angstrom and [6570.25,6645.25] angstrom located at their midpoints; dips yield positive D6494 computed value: -3.8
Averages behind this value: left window 6.67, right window 7.24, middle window 7.42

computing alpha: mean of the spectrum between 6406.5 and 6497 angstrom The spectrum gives 7.4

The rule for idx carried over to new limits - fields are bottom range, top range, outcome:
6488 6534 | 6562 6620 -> 1.04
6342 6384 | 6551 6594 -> 1.12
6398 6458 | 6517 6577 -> 1.00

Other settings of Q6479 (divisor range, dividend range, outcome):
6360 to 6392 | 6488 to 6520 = 1.07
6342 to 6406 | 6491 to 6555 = 1.06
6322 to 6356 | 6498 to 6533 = 1.12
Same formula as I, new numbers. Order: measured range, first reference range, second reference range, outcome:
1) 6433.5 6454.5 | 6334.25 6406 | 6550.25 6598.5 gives -0.9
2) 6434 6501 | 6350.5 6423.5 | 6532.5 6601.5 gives -4.5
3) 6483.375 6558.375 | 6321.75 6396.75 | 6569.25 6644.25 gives 0.4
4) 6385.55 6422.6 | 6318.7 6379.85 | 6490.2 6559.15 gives -2.1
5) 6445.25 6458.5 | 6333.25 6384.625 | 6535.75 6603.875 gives -1.0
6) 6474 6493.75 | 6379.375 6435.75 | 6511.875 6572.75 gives -1.6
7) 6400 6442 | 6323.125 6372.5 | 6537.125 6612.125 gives -2.3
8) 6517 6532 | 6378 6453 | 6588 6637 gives 0.4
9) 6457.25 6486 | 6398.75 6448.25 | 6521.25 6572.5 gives -2.3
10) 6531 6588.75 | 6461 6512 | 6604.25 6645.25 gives 3.7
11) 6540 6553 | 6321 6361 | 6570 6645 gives 0.6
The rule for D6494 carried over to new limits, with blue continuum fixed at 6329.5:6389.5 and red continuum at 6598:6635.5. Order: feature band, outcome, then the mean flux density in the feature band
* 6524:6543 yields 0.9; 6.8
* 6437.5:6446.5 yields -0.3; 7.17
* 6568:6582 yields 0.3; 7.1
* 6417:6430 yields -0.5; 7.18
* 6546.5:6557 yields 0.4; 6.91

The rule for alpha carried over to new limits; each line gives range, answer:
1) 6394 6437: 7.23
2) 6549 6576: 7.1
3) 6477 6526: 7.32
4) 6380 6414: 7.25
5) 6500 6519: 7.11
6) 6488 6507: 7.29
